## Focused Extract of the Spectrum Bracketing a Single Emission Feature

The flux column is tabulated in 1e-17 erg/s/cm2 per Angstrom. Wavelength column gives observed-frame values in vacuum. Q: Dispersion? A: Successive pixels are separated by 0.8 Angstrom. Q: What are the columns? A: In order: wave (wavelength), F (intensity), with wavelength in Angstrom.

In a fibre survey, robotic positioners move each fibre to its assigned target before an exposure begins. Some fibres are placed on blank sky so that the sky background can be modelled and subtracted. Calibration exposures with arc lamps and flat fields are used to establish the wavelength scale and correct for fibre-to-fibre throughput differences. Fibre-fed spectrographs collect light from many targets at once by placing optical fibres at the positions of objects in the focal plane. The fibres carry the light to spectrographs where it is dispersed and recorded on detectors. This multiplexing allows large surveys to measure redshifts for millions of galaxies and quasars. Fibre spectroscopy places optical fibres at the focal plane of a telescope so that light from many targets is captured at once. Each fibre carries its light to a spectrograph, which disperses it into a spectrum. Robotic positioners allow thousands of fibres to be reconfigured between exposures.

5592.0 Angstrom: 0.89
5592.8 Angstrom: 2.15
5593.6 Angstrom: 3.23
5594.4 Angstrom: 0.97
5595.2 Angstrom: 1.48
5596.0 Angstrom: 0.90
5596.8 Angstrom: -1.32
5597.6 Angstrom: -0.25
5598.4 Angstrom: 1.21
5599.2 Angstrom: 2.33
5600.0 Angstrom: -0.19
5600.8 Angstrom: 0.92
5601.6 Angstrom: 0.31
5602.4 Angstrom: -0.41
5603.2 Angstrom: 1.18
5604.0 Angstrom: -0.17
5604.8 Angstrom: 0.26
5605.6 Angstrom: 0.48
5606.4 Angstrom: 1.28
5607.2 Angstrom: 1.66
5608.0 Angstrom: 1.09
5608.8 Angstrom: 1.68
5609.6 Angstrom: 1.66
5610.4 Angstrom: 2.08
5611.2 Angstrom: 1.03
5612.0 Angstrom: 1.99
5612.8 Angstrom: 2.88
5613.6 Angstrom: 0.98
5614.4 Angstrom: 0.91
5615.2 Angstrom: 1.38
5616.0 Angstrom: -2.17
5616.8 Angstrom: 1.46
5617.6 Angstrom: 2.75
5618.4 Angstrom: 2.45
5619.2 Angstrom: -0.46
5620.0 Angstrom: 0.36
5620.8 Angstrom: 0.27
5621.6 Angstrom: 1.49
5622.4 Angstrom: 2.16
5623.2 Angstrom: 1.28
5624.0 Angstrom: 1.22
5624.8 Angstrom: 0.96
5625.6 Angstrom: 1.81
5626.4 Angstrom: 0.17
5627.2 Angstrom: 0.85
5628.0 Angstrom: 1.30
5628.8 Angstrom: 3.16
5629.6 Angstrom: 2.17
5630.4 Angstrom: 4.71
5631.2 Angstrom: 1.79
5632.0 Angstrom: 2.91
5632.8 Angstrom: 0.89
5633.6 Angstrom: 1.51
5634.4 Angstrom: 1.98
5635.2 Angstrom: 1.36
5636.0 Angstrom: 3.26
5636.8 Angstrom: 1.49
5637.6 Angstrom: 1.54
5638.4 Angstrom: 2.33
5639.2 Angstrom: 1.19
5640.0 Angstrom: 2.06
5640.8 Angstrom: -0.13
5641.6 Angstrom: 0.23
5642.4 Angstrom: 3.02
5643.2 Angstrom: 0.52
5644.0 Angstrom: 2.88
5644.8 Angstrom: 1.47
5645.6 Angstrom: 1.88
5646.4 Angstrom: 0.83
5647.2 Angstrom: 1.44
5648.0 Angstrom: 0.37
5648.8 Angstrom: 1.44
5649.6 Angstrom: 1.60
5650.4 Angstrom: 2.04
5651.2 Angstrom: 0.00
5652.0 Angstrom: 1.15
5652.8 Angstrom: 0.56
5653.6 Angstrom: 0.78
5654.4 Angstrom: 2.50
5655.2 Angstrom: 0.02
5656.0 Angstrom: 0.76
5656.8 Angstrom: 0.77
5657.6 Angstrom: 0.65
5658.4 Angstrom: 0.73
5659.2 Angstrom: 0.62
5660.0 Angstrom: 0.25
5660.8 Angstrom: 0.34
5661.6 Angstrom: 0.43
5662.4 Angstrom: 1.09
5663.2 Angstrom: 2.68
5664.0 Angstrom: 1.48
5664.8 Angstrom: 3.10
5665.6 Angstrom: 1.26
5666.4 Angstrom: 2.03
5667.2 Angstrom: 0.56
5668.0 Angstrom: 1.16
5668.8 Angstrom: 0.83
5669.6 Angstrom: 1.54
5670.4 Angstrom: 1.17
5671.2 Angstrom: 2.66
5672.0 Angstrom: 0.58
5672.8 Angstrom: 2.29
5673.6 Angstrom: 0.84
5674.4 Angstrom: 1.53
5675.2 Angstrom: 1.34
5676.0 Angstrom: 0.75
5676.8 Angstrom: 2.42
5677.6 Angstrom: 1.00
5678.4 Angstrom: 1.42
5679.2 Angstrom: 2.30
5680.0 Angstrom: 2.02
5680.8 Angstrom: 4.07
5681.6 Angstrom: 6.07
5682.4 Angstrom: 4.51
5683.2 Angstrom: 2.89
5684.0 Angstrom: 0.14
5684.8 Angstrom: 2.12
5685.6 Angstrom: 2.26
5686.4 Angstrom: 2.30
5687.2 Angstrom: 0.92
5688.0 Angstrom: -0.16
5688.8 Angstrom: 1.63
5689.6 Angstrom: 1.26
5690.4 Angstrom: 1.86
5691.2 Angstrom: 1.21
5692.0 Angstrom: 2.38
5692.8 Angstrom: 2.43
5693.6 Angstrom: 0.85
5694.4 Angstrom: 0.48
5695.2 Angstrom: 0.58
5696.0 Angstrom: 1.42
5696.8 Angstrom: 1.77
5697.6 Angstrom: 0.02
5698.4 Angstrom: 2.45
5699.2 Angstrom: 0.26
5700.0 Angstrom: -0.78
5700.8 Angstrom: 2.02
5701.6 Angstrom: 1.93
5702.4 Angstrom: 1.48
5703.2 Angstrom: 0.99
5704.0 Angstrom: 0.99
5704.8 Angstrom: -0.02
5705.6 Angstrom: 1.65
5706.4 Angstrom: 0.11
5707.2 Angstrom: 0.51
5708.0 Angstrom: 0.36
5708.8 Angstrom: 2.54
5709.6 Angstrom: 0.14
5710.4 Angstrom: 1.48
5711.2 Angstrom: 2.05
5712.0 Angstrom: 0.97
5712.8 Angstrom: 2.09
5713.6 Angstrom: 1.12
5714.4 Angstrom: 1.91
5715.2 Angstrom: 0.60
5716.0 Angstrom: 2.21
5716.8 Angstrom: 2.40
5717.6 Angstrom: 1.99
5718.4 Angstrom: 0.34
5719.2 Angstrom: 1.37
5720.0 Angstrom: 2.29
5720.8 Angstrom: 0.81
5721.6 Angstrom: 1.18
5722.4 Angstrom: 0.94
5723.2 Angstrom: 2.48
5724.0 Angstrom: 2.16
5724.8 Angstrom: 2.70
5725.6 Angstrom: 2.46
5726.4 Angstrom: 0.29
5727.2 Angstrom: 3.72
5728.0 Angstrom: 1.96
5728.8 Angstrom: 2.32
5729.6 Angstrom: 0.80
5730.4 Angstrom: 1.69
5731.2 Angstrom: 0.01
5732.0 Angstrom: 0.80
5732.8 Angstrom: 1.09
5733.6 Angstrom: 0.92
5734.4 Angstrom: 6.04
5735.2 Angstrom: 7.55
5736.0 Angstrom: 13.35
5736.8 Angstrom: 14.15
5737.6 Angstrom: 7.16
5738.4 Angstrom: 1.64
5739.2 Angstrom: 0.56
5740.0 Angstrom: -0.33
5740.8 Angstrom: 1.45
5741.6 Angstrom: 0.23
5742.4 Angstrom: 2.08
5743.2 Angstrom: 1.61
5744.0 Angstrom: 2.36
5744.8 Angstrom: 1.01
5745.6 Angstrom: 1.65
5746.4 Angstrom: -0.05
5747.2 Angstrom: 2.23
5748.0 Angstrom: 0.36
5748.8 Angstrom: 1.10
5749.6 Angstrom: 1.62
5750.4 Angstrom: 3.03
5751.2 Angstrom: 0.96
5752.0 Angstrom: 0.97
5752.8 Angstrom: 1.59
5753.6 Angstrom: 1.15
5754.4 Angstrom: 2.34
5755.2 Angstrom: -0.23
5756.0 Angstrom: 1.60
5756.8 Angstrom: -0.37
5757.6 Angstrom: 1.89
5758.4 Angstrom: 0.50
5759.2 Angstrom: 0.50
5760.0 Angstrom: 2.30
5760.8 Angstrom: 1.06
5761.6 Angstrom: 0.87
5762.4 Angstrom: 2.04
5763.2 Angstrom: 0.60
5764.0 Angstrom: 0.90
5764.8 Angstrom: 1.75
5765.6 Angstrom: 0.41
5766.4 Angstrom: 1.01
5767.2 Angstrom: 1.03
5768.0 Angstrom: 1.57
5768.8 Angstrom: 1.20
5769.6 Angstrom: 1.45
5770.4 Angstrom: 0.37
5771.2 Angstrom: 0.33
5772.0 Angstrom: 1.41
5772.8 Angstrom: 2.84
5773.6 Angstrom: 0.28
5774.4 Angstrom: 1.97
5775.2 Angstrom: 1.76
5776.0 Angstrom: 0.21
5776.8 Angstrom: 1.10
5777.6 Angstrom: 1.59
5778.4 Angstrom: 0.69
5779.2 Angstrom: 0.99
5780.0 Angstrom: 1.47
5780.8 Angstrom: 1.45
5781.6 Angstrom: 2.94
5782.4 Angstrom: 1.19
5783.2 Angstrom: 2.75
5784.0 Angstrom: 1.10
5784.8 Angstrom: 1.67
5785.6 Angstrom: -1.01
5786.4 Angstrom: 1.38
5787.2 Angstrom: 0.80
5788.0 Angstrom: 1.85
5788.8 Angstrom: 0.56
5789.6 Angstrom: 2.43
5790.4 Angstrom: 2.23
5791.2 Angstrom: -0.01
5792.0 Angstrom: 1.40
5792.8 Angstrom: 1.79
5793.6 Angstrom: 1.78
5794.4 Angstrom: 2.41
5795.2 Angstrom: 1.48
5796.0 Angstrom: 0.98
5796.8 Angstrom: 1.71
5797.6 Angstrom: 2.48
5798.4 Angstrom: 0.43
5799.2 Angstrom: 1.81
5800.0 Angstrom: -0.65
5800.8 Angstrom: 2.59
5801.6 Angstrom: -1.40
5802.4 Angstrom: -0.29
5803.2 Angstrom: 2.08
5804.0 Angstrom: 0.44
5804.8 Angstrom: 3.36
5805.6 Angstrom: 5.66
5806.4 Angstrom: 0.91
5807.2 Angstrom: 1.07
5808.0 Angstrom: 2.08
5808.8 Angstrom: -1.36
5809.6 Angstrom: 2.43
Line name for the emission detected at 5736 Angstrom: [O III]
